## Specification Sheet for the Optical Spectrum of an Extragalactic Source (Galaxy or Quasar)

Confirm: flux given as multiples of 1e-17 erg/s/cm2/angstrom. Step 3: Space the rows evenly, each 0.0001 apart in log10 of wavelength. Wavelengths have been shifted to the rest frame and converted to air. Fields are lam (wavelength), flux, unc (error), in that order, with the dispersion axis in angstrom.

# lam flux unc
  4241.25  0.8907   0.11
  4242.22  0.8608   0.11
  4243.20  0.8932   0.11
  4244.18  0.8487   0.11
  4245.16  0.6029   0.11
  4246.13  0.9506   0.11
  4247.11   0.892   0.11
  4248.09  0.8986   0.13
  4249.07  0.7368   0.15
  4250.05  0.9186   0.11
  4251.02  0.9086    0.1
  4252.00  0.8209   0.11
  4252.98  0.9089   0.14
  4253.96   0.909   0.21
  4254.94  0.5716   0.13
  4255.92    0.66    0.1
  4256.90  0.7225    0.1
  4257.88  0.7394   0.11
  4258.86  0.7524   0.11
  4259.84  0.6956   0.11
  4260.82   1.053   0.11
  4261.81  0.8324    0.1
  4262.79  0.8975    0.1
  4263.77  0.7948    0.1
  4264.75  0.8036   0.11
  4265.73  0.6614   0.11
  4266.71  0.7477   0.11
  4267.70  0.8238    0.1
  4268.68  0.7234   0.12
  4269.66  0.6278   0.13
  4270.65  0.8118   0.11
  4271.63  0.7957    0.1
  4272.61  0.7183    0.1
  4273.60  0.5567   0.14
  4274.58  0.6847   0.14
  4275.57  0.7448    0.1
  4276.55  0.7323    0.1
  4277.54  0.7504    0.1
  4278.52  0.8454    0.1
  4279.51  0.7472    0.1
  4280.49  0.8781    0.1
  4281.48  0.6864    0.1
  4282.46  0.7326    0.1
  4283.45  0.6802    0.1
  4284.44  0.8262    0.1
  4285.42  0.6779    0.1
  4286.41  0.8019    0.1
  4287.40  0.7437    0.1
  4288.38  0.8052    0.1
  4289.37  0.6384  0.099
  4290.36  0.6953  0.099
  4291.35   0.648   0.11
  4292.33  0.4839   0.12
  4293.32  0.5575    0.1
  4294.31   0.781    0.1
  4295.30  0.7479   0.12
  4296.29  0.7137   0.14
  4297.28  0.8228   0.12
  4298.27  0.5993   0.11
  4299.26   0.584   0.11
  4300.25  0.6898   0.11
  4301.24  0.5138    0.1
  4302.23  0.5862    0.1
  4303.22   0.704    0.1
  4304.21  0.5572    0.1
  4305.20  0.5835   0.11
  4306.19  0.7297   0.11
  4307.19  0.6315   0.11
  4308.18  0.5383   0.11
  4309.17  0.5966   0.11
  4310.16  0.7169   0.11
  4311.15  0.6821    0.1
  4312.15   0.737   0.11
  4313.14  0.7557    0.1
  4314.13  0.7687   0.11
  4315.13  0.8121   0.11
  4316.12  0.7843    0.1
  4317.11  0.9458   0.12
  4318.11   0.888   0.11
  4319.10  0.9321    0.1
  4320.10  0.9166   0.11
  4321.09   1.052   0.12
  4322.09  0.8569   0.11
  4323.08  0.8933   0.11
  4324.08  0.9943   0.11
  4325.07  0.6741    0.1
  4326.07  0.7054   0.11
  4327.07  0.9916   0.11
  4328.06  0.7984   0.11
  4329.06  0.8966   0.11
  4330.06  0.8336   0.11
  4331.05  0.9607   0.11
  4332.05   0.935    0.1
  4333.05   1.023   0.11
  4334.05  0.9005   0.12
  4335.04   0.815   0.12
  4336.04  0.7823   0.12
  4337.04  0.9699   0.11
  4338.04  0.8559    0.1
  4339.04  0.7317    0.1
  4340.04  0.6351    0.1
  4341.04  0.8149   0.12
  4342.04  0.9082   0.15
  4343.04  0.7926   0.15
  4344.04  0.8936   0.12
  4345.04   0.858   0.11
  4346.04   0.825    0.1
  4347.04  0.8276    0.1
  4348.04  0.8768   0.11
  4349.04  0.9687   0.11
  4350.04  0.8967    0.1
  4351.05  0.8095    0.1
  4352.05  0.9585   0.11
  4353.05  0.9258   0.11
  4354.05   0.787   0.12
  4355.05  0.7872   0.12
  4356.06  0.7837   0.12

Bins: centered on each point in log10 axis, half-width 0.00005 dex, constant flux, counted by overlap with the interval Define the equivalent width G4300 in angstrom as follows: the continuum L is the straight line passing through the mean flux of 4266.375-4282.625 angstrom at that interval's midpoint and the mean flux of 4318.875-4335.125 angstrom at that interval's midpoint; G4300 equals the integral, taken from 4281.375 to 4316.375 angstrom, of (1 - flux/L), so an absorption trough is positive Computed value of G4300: 5.5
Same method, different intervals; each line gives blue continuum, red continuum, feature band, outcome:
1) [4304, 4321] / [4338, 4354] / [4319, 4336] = -2.1 angstrom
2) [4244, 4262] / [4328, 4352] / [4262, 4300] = 4.6 angstrom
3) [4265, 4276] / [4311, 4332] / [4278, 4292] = 0.3 angstrom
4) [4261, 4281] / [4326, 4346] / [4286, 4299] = 1.7 angstrom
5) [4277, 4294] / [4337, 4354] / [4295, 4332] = 0.9 angstrom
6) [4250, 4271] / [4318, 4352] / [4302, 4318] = 2.7 angstrom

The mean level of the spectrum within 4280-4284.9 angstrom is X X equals 0.76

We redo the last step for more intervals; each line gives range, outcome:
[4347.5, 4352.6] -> 0.902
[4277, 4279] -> 0.796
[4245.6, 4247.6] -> 0.916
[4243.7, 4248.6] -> 0.838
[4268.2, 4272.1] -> 0.739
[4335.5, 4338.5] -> 0.868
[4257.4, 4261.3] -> 0.81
